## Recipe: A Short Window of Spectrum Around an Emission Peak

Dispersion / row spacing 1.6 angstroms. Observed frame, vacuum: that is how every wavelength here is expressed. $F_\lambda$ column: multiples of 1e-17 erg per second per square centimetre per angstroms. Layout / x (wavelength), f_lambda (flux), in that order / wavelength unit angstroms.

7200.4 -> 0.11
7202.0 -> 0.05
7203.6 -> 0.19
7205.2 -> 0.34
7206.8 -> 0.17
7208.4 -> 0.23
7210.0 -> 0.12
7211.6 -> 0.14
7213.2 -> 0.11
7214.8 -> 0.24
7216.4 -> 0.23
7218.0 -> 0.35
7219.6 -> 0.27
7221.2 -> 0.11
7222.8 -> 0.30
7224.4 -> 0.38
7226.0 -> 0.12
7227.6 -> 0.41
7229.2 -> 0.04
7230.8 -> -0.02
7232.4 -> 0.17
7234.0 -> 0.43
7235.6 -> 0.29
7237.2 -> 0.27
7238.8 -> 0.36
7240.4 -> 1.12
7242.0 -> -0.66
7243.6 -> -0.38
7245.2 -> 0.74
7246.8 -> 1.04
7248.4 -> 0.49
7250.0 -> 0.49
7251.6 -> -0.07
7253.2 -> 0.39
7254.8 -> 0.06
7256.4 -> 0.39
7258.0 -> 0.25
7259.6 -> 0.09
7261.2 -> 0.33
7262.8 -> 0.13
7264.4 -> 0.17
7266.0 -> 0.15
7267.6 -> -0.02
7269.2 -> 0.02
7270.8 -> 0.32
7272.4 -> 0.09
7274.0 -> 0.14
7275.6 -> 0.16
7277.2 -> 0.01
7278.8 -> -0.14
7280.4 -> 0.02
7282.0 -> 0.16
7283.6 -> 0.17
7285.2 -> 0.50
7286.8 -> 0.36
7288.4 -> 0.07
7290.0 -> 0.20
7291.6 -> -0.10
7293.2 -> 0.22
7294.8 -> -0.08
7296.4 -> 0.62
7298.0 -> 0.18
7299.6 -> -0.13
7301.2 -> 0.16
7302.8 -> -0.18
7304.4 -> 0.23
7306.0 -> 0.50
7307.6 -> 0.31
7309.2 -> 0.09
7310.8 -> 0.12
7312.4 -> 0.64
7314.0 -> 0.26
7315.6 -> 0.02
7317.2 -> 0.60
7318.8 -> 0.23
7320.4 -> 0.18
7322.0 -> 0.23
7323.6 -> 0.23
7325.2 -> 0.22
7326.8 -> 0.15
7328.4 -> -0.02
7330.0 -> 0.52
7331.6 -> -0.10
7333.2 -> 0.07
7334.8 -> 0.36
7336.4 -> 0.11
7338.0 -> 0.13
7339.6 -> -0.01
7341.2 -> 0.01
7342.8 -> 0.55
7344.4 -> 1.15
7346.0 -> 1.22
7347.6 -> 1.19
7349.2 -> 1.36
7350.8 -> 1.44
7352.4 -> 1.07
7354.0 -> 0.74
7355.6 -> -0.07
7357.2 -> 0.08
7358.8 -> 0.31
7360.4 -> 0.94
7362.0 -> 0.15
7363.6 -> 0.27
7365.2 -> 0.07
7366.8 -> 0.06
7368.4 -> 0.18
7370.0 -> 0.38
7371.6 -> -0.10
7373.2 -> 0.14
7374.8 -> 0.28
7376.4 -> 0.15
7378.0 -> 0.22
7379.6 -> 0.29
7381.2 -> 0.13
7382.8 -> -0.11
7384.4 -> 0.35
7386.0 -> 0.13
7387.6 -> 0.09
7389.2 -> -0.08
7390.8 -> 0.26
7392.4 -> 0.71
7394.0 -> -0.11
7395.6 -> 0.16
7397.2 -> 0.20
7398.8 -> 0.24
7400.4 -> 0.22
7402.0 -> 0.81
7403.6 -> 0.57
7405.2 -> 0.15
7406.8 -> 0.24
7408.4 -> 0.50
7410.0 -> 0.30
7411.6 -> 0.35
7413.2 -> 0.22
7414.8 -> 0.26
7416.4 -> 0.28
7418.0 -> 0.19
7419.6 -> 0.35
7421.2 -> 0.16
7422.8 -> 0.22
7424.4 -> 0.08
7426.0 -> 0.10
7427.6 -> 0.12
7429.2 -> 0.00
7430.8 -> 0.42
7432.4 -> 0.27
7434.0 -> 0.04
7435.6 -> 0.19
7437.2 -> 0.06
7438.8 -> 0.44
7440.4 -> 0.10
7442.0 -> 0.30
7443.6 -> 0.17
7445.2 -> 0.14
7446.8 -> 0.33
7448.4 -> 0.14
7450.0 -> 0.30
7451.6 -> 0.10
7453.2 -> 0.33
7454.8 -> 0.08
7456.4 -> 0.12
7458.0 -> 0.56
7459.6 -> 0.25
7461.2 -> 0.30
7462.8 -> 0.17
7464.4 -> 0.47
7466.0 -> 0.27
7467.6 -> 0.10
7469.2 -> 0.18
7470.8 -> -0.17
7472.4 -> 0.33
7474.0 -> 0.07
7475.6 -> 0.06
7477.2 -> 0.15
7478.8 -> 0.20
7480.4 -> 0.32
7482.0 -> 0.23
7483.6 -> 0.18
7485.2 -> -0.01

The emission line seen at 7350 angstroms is [O II]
